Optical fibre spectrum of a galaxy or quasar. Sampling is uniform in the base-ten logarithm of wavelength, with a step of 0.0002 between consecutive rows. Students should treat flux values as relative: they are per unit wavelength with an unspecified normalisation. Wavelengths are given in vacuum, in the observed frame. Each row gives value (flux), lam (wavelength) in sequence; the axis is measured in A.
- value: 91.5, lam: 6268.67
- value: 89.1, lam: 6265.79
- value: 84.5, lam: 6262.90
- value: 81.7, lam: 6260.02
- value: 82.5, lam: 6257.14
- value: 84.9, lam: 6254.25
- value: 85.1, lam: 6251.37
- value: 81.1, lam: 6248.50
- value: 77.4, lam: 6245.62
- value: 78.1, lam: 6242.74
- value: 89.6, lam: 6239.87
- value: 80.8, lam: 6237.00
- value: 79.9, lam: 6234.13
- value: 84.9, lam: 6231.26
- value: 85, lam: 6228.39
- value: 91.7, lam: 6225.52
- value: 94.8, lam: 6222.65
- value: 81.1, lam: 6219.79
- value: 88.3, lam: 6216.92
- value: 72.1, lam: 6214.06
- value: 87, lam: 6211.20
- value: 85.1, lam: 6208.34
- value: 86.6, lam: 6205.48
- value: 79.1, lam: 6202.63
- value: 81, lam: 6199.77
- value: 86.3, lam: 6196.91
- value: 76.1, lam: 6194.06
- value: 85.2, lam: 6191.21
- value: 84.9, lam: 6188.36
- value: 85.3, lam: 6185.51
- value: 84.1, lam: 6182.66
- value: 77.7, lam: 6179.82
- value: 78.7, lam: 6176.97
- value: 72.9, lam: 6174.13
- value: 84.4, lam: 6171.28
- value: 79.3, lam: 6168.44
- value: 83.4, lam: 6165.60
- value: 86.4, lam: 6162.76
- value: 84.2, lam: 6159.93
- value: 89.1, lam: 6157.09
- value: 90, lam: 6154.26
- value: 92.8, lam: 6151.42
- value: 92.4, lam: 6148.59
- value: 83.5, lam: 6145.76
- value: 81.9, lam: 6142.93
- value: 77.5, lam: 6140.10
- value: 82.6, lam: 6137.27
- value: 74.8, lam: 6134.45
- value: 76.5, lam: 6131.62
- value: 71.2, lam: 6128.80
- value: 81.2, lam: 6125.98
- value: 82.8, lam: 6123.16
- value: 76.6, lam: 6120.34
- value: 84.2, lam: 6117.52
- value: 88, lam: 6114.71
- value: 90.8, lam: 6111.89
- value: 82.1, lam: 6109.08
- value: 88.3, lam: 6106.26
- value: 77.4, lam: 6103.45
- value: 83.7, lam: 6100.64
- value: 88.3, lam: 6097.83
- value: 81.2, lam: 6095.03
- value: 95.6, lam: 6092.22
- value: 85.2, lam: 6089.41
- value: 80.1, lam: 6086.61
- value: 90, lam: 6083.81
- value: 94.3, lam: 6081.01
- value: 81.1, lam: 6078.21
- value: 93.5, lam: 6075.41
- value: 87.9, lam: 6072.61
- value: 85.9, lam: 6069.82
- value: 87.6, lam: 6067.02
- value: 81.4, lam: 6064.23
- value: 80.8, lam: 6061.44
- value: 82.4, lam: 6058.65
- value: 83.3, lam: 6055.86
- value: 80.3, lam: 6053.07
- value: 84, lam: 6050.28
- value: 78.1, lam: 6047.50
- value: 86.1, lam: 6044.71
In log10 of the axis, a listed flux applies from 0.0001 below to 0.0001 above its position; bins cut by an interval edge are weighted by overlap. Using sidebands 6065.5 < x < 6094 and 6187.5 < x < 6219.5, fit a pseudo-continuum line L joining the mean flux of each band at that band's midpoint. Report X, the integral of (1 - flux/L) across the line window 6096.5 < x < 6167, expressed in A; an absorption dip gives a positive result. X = 1.8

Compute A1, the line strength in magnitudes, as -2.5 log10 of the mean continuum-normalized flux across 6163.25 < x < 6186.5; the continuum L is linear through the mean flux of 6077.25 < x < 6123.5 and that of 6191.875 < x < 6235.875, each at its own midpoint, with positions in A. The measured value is 0.05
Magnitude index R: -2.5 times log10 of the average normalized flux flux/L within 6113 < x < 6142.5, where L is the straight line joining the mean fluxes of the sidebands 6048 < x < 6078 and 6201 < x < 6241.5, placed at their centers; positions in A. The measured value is 0.06 mag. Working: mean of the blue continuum 84.4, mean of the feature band 79.7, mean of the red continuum 84.7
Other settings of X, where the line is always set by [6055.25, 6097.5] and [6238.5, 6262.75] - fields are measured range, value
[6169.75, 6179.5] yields 0.65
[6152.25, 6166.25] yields -0.43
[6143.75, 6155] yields -0.61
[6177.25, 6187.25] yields 0.24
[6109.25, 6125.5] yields 0.23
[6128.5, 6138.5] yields 0.97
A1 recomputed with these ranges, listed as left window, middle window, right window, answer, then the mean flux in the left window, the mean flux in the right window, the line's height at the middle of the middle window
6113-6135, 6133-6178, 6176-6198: -0.031 mag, 79.7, 82.3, 81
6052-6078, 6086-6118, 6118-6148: -0.049 mag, 84.7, 79.4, 81.8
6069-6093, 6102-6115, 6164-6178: 0.006 mag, 88.1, 79.8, 85.5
